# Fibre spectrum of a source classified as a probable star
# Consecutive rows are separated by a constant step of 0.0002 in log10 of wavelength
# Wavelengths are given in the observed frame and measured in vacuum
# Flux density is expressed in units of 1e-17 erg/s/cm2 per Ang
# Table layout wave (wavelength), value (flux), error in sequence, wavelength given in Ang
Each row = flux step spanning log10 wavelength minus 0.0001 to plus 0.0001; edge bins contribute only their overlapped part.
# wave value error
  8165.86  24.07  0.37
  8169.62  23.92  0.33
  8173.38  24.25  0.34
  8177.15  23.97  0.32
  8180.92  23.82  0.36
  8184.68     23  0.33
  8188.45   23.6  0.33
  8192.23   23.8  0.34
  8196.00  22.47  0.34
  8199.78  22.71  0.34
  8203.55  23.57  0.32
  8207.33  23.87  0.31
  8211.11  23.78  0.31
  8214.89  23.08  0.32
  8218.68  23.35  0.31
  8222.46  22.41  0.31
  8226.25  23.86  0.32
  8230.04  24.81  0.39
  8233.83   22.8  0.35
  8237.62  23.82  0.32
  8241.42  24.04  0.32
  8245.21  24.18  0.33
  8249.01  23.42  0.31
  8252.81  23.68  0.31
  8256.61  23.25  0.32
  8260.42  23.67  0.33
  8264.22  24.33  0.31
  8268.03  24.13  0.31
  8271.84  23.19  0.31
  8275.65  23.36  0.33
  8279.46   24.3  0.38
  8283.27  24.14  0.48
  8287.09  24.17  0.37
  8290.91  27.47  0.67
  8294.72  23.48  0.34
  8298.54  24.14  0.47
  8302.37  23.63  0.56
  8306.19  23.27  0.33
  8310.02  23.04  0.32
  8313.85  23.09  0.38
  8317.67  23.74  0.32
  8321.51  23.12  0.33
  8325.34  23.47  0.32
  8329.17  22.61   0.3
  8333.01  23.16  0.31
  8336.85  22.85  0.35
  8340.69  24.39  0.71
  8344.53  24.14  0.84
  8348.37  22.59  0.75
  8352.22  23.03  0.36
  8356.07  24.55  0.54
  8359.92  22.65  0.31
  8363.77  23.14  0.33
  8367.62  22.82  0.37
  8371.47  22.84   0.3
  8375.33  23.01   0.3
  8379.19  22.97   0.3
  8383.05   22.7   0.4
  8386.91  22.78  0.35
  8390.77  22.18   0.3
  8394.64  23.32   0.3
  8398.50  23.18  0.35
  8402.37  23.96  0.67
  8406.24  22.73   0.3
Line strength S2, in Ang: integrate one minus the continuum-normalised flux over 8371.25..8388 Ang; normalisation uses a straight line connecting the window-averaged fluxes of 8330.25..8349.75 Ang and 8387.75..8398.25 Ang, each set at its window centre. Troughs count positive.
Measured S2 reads 0.1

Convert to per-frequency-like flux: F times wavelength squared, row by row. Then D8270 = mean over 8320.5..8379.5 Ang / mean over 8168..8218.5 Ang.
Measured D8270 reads 1.03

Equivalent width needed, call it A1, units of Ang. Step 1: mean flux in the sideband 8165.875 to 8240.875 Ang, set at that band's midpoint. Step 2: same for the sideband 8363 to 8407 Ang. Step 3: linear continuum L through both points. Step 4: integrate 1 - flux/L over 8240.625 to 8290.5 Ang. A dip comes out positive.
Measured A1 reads -1.27 Ang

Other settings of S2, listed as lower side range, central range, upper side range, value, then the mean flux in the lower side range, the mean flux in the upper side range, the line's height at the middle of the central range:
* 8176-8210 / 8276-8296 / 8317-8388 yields -1.2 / 23.4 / 23.2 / 23.3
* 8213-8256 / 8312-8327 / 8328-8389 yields 0.0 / 23.6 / 23.1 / 23.3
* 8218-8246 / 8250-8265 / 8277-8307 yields 0.2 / 23.7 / 24.3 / 24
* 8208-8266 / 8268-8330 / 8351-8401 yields -1.1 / 23.6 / 23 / 23.4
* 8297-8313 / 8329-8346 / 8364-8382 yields -0.2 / 23.5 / 22.9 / 23.2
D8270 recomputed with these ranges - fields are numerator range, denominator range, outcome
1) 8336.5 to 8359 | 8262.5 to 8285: 1.00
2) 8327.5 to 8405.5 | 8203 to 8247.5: 1.01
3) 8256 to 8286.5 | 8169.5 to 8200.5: 1.04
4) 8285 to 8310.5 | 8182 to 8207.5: 1.07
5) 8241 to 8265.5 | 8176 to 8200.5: 1.03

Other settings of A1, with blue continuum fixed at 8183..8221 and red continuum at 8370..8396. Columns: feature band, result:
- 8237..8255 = -0.5 Ang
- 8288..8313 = -1.2 Ang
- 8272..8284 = -0.4 Ang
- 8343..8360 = -0.4 Ang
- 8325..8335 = 0.0 Ang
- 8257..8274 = -0.5 Ang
